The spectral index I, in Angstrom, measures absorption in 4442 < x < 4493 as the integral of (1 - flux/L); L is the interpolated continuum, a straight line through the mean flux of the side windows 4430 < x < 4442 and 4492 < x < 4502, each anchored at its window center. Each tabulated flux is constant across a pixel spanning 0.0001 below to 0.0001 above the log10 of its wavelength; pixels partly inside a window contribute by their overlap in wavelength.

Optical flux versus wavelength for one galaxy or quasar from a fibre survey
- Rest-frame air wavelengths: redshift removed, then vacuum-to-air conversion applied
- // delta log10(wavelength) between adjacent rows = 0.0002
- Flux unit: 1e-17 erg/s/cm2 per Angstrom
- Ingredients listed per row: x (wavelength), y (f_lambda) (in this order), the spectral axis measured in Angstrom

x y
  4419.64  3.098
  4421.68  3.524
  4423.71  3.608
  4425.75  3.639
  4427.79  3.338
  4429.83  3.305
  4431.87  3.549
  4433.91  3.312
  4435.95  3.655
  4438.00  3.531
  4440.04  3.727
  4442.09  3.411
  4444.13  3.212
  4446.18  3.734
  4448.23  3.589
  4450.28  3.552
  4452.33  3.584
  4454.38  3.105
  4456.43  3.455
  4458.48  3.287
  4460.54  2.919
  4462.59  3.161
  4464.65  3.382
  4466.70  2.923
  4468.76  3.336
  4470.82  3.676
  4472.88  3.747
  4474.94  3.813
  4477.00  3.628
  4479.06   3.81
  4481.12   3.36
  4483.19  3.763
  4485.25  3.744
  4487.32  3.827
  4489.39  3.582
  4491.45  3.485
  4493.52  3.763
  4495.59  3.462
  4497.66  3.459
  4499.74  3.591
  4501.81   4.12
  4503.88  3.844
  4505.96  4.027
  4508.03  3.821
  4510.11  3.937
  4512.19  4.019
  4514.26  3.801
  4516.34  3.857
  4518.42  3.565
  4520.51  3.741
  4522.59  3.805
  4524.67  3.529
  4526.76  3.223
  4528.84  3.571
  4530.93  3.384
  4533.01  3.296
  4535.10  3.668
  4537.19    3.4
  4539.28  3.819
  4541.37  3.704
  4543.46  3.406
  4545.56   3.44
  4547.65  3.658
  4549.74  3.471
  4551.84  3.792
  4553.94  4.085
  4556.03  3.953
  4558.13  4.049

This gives 1.31 Angstrom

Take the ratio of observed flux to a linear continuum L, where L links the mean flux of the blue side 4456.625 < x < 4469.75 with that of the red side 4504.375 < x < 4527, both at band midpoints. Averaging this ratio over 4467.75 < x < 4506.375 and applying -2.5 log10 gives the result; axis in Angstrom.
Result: -0.07 mag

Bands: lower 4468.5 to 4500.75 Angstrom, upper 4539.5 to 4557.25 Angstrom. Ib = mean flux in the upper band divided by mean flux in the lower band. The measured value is 1.0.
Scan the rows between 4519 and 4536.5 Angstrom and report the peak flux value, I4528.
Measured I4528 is 3.805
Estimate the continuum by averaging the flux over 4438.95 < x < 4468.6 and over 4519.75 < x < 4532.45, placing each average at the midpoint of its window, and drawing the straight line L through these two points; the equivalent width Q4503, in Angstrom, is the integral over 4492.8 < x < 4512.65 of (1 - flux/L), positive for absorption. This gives -1.8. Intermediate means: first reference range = 3.36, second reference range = 3.53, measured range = 3.8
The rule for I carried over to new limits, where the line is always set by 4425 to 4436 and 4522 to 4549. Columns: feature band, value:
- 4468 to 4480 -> -0.67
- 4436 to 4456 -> -0.25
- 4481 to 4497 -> -0.66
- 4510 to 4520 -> -0.88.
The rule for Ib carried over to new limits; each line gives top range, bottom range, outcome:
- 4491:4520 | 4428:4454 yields 1.08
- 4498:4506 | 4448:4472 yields 1.15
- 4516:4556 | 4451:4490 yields 1.04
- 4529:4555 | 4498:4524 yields 0.94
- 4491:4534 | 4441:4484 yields 1.07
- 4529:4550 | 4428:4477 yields 1.03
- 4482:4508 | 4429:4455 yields 1.07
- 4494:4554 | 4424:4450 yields 1.05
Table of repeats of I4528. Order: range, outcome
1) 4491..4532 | 4.12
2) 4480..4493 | 3.827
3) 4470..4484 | 3.813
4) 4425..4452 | 3.734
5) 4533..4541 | 3.819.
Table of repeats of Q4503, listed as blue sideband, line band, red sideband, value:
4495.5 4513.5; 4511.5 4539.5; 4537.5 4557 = 1.1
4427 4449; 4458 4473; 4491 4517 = 1.4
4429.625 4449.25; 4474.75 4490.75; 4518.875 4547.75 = -0.7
